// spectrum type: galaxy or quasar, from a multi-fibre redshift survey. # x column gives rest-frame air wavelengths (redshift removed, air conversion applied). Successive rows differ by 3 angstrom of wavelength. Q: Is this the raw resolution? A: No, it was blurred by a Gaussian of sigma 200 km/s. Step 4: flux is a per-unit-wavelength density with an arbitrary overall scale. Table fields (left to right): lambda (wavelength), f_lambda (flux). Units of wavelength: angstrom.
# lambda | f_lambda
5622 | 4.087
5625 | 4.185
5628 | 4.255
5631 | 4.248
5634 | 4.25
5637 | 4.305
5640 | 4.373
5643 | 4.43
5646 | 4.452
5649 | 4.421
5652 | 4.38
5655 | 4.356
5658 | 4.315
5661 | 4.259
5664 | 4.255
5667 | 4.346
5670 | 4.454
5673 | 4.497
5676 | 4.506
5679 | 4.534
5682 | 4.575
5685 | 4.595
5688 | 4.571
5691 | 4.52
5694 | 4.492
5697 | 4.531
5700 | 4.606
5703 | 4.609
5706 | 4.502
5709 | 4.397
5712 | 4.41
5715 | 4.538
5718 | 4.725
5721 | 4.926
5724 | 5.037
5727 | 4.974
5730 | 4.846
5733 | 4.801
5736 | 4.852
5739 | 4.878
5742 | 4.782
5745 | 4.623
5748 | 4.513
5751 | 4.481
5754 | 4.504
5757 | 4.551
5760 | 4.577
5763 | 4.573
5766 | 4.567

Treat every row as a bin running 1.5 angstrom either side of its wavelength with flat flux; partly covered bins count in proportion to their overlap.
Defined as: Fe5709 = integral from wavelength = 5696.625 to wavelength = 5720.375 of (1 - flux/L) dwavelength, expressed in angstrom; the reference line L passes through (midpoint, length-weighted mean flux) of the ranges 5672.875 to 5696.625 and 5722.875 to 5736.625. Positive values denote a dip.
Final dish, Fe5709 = 0.88 angstrom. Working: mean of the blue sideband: 4.54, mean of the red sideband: 4.9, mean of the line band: 4.55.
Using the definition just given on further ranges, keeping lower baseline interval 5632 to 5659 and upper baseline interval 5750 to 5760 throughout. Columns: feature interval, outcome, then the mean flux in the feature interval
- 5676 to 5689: -0.4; 4.56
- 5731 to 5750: -1.0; 4.74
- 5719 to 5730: -1.2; 4.95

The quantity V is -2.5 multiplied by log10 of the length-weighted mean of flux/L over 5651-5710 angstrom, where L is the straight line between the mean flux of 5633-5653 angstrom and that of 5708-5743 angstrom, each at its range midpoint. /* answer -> 0.02 mag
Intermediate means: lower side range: 4.38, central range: 4.47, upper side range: 4.77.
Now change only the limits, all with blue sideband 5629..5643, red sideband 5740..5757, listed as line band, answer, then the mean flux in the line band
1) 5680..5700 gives -0.03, 4.55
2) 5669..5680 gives -0.02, 4.5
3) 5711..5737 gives -0.06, 4.8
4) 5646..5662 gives 0.00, 4.36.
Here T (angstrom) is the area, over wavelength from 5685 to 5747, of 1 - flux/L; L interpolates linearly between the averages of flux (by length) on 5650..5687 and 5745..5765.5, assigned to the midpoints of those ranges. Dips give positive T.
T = -2.6 angstrom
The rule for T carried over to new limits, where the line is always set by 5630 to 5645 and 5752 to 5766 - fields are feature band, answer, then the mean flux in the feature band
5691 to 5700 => -0.2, 4.53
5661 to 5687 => -0.4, 4.46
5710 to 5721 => -0.3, 4.6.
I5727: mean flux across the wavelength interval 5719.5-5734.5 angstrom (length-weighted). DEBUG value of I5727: 4.92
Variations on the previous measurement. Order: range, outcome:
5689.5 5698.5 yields 4.51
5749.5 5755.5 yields 4.49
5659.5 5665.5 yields 4.26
